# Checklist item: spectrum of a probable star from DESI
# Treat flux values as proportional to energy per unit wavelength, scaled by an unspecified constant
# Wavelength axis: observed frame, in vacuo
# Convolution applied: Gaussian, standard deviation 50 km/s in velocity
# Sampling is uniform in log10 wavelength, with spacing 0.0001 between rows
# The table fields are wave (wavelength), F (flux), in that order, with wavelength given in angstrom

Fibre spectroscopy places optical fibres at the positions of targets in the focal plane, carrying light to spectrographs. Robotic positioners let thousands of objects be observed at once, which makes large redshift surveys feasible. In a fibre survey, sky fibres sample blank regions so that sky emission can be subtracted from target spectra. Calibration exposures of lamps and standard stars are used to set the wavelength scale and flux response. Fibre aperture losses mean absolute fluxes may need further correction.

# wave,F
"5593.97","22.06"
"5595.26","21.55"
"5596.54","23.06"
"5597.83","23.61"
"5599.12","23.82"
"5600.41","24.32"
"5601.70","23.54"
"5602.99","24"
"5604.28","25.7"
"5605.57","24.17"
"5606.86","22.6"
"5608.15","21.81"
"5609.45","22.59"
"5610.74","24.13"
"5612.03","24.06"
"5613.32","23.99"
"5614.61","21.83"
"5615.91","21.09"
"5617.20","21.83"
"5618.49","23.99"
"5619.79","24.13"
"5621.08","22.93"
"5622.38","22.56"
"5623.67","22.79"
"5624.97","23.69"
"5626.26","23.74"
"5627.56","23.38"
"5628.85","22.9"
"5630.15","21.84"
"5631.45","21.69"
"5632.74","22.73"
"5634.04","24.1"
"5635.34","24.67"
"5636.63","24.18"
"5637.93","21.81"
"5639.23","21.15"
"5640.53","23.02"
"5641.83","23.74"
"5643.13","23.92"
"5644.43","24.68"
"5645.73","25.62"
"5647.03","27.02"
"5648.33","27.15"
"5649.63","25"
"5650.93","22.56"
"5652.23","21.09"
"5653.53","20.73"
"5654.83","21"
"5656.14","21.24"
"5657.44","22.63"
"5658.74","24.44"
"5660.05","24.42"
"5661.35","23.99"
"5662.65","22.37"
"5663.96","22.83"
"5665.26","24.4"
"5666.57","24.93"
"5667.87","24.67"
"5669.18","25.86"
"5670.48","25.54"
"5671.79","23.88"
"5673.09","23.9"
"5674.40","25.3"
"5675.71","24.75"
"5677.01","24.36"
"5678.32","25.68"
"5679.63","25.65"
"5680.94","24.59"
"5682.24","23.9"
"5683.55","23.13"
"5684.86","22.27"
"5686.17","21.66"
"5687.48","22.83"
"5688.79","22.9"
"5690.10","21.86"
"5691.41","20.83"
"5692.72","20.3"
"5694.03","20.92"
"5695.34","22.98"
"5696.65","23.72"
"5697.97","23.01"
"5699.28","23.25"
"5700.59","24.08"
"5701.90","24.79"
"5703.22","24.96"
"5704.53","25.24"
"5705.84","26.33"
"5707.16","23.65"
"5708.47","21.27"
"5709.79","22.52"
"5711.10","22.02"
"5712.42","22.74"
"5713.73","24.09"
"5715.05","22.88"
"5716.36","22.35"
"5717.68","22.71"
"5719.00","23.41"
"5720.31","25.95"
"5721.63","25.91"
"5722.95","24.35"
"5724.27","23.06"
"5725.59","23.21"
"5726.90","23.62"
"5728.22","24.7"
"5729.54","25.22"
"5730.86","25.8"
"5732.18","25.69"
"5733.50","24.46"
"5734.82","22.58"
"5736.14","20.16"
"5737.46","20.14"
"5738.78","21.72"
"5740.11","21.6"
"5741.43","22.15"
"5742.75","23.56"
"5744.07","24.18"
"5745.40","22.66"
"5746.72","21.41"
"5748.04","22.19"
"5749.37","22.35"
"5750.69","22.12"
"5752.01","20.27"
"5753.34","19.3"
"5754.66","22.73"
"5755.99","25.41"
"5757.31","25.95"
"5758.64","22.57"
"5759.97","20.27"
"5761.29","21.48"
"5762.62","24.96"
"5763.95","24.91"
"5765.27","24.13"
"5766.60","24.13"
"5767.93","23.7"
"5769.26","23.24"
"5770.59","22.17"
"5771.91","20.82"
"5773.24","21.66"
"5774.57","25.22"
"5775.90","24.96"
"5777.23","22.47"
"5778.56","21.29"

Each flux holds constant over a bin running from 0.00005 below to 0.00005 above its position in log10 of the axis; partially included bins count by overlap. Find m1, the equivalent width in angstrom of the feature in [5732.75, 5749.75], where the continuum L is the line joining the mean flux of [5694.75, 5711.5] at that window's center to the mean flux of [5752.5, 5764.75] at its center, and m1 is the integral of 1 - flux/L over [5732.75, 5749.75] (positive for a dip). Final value 0.7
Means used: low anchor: 23.7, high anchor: 23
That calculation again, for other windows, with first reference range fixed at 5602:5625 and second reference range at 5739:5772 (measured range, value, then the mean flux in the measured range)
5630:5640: 0.1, 22.8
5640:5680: -1.8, 24.1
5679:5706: -0.3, 23.2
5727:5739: -0.3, 23.5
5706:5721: -0.2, 23.2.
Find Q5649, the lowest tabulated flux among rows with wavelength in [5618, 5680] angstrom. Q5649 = 20.73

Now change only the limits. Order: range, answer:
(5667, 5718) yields 20.3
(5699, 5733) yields 21.27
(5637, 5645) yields 21.15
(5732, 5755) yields 19.3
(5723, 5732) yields 23.06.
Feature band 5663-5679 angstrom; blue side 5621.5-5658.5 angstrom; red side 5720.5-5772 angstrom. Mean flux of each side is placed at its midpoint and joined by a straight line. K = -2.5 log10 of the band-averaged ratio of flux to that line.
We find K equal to -0.06 mag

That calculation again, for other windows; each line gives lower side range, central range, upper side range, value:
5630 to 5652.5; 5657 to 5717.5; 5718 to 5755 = -0.008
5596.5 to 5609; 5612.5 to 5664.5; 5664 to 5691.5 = 0.028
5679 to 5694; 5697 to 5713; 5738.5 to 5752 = -0.052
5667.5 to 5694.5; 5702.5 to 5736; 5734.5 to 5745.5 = -0.062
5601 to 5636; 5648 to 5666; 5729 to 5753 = -0.002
